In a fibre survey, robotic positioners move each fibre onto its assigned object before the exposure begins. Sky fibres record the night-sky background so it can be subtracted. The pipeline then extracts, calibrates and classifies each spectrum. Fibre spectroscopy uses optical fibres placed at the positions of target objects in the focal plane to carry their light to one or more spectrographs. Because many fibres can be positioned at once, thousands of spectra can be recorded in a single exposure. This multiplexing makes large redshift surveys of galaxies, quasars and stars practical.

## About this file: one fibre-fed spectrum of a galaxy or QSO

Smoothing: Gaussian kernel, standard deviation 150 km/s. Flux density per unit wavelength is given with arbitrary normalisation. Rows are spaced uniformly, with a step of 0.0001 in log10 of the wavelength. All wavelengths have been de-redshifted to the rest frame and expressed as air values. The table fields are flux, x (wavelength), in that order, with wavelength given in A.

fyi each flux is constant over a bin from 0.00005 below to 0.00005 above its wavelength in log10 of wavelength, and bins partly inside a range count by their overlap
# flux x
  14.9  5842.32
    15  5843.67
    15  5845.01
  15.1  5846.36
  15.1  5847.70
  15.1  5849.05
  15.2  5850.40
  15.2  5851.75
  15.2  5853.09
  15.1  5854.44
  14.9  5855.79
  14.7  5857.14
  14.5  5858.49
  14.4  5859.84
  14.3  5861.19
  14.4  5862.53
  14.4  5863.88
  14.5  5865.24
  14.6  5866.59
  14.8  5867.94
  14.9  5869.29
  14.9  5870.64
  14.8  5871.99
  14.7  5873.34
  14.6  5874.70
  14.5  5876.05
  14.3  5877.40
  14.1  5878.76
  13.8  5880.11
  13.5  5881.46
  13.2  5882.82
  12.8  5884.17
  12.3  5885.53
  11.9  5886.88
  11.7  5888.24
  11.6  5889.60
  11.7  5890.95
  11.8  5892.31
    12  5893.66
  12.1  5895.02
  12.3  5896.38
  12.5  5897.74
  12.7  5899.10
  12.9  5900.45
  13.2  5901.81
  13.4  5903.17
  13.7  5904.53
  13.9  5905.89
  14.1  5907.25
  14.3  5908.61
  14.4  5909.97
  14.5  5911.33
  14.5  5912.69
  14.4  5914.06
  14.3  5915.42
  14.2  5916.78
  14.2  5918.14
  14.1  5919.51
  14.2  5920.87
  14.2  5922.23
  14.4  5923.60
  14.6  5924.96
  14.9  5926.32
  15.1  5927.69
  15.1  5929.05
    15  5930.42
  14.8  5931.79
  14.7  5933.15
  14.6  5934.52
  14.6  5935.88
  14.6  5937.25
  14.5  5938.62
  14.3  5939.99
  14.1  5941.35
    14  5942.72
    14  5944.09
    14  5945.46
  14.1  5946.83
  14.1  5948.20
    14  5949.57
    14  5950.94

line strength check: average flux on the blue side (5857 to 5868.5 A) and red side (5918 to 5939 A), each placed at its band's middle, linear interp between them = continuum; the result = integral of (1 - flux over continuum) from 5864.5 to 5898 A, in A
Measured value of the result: 2.7 A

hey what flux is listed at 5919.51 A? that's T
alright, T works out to 14.1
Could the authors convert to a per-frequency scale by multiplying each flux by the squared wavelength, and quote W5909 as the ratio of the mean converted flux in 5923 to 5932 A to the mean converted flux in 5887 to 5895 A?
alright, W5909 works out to 1.27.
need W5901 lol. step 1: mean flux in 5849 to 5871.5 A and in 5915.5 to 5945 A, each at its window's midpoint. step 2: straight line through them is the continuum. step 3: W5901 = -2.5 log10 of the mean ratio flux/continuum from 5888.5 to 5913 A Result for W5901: 0.12 mag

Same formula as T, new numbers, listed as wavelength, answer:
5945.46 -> 14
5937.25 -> 14.6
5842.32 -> 14.9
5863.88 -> 14.4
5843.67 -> 15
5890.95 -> 11.7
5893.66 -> 12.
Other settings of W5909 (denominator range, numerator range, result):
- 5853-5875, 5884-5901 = 0.84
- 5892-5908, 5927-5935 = 1.16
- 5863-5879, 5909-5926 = 1.00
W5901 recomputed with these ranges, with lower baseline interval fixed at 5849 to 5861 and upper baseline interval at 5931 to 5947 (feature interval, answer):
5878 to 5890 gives 0.15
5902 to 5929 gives 0.02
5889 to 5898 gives 0.22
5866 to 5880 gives 0.01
